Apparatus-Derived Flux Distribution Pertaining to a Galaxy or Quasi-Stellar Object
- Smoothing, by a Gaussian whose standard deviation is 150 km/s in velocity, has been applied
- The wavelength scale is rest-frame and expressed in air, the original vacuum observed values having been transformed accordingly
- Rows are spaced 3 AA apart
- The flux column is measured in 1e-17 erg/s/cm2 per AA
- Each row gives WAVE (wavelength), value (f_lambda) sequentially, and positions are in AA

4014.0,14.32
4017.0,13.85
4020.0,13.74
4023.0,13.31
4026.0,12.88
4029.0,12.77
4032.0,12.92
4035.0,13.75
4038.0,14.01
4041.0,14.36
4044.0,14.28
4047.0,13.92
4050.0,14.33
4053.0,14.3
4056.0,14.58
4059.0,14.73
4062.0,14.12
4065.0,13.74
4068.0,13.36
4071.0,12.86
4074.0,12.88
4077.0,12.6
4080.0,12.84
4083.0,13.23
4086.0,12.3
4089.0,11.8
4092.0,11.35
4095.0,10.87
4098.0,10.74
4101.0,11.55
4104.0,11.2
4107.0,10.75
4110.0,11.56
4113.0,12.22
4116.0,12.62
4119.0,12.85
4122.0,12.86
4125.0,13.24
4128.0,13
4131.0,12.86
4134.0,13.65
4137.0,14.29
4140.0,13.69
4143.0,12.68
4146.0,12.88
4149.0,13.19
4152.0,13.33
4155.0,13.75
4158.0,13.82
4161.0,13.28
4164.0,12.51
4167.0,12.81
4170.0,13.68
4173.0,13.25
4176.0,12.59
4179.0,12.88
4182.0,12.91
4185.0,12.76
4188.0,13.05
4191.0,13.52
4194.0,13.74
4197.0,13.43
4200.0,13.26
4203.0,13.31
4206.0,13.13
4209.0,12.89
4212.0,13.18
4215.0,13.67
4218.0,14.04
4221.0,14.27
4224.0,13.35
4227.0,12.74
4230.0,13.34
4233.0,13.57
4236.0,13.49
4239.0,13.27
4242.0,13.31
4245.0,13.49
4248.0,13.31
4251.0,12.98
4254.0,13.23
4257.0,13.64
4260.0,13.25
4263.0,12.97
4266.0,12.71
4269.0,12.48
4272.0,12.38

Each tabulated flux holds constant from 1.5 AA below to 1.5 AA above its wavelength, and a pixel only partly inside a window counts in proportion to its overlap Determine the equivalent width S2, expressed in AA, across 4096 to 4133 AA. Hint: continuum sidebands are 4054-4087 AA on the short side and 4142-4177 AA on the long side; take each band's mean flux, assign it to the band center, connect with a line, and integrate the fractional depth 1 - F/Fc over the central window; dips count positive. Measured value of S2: 3.2 AA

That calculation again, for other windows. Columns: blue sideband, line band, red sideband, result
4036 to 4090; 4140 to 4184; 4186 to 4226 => 1.2 AA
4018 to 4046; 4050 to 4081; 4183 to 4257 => -0.3 AA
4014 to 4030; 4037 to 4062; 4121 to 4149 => -1.7 AA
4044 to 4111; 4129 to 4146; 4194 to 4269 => -0.5 AA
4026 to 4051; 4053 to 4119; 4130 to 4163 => 5.2 AA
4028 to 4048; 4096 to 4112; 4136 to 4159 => 2.8 AA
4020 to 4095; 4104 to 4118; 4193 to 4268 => 1.7 AA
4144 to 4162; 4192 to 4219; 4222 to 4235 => -0.2 AA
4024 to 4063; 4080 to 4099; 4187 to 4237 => 2.7 AA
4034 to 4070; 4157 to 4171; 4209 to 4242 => 0.5 AA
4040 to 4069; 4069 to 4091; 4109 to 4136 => 1.7 AA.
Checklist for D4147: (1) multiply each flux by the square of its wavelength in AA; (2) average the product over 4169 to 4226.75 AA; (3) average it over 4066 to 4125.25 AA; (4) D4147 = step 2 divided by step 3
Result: 1.1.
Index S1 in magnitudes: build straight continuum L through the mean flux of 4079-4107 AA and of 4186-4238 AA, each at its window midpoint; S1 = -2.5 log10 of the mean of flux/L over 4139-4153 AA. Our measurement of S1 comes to -0.06 mag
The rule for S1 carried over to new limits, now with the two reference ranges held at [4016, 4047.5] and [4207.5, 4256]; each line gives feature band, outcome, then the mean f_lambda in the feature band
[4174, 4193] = 0.04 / 13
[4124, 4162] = 0.01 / 13.4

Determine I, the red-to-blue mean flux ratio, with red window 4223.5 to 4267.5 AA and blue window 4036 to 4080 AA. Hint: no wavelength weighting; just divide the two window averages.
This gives 0.96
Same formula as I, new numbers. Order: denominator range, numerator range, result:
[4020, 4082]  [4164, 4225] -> 0.97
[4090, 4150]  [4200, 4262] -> 1.08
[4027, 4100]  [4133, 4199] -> 1.01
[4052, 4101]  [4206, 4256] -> 1.04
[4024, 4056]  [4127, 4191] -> 0.96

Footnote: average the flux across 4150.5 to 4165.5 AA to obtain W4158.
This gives 13.3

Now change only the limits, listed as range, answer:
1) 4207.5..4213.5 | 13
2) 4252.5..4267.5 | 13.2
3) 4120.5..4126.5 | 13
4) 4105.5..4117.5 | 11.8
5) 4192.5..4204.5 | 13.4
